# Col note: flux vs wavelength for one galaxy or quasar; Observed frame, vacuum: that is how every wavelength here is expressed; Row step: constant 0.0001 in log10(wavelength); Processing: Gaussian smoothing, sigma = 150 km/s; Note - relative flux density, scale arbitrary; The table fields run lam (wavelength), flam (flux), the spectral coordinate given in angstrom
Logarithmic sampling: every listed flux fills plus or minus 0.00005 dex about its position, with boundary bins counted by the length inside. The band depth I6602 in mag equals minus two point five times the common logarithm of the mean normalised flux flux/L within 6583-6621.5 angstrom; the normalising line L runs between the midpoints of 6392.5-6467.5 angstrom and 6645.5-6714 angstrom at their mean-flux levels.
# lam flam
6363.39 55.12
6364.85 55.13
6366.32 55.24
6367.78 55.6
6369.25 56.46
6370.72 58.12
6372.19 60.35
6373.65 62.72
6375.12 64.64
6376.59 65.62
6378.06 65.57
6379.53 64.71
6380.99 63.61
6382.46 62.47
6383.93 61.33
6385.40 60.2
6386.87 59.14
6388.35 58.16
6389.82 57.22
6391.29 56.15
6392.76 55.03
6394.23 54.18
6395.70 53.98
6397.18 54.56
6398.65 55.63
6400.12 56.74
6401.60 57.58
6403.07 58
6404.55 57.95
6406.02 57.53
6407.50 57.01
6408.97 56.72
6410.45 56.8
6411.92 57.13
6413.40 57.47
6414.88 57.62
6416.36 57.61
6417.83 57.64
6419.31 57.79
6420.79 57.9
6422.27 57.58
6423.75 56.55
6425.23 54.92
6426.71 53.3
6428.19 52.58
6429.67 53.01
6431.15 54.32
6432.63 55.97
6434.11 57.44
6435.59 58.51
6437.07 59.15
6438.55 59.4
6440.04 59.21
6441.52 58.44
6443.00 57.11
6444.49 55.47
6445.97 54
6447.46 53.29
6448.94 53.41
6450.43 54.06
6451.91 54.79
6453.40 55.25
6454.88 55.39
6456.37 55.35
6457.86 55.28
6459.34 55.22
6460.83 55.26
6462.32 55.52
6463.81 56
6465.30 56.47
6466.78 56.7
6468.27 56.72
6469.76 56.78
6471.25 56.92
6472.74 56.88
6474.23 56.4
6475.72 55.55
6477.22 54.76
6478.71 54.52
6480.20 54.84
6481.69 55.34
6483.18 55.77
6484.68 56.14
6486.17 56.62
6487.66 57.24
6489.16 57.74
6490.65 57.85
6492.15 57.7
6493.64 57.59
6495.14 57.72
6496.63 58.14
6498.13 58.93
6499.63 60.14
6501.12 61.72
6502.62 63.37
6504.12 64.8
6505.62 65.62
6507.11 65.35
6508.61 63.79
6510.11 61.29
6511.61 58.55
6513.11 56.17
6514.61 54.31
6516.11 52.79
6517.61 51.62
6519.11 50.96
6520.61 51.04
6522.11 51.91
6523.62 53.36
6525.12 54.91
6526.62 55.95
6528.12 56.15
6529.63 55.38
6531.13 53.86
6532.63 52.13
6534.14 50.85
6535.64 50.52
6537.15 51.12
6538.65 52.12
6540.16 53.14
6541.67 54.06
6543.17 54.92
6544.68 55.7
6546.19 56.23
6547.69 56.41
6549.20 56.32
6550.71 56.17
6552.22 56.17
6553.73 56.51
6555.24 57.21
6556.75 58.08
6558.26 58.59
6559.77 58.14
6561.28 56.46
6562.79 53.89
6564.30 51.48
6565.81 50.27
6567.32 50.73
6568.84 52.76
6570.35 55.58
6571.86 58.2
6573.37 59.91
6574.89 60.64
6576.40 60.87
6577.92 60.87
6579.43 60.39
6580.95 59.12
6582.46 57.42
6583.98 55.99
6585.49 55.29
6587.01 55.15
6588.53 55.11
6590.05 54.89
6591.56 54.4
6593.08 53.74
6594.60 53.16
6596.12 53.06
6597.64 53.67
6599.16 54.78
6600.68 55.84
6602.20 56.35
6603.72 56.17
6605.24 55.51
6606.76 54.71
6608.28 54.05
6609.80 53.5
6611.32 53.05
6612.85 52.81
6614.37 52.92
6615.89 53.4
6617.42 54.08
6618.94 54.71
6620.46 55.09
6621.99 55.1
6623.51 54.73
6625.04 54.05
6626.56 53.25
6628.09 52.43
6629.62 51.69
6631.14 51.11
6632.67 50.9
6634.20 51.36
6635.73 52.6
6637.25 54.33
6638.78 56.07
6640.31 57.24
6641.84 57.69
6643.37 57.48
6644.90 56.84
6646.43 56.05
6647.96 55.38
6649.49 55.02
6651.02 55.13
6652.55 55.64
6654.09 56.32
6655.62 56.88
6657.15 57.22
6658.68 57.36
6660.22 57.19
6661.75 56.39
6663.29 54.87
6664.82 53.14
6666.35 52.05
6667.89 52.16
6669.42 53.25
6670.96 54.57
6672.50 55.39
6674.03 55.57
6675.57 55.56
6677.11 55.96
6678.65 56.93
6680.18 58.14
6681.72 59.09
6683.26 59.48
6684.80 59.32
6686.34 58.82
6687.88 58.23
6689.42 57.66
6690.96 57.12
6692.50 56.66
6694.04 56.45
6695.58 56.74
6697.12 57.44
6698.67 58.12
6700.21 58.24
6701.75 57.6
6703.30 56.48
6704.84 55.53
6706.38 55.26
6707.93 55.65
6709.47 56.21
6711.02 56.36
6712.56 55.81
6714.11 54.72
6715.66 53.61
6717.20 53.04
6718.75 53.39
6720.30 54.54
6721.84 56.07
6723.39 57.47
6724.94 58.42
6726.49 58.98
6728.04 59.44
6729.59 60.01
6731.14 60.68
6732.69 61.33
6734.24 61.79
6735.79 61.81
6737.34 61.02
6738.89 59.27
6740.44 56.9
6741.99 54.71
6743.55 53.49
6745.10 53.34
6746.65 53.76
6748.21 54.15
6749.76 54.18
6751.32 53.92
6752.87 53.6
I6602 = 0.04 mag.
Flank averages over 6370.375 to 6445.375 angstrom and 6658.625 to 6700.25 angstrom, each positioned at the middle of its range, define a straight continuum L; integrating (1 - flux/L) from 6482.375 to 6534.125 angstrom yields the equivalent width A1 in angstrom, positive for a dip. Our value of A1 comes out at 0.2 angstrom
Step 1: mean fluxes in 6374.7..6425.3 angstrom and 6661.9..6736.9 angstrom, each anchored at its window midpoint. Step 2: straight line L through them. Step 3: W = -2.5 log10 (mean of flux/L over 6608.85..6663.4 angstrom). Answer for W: 0.05 mag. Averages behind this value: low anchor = 58.4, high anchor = 56.8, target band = 54.7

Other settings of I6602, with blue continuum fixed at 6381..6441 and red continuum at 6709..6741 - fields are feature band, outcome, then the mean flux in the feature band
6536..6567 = 0.045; 55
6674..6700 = 0.001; 57.5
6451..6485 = 0.029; 55.7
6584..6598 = 0.060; 54.4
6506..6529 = 0.024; 56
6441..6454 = 0.042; 55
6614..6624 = 0.061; 54.4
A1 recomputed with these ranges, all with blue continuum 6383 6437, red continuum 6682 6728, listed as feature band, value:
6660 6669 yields 0.4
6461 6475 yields 0.1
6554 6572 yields 0.5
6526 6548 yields 1.1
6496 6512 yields -1.5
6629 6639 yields 0.8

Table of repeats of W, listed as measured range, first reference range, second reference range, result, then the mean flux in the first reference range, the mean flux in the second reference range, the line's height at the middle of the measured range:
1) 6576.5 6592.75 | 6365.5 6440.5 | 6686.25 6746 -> 0.010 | 57.9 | 57.1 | 57.4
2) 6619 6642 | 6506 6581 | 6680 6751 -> 0.051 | 55.7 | 57.1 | 56.4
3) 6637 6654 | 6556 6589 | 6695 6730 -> 0.008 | 56.6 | 56.4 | 56.5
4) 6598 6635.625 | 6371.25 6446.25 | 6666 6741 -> 0.069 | 57.9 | 57.1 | 57.3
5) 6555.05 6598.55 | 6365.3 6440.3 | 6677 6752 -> 0.027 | 57.9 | 57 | 57.4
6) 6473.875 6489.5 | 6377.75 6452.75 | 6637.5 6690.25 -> 0.021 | 57.1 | 56.3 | 56.9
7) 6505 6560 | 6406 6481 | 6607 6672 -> -0.003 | 56.1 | 54.5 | 55.4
